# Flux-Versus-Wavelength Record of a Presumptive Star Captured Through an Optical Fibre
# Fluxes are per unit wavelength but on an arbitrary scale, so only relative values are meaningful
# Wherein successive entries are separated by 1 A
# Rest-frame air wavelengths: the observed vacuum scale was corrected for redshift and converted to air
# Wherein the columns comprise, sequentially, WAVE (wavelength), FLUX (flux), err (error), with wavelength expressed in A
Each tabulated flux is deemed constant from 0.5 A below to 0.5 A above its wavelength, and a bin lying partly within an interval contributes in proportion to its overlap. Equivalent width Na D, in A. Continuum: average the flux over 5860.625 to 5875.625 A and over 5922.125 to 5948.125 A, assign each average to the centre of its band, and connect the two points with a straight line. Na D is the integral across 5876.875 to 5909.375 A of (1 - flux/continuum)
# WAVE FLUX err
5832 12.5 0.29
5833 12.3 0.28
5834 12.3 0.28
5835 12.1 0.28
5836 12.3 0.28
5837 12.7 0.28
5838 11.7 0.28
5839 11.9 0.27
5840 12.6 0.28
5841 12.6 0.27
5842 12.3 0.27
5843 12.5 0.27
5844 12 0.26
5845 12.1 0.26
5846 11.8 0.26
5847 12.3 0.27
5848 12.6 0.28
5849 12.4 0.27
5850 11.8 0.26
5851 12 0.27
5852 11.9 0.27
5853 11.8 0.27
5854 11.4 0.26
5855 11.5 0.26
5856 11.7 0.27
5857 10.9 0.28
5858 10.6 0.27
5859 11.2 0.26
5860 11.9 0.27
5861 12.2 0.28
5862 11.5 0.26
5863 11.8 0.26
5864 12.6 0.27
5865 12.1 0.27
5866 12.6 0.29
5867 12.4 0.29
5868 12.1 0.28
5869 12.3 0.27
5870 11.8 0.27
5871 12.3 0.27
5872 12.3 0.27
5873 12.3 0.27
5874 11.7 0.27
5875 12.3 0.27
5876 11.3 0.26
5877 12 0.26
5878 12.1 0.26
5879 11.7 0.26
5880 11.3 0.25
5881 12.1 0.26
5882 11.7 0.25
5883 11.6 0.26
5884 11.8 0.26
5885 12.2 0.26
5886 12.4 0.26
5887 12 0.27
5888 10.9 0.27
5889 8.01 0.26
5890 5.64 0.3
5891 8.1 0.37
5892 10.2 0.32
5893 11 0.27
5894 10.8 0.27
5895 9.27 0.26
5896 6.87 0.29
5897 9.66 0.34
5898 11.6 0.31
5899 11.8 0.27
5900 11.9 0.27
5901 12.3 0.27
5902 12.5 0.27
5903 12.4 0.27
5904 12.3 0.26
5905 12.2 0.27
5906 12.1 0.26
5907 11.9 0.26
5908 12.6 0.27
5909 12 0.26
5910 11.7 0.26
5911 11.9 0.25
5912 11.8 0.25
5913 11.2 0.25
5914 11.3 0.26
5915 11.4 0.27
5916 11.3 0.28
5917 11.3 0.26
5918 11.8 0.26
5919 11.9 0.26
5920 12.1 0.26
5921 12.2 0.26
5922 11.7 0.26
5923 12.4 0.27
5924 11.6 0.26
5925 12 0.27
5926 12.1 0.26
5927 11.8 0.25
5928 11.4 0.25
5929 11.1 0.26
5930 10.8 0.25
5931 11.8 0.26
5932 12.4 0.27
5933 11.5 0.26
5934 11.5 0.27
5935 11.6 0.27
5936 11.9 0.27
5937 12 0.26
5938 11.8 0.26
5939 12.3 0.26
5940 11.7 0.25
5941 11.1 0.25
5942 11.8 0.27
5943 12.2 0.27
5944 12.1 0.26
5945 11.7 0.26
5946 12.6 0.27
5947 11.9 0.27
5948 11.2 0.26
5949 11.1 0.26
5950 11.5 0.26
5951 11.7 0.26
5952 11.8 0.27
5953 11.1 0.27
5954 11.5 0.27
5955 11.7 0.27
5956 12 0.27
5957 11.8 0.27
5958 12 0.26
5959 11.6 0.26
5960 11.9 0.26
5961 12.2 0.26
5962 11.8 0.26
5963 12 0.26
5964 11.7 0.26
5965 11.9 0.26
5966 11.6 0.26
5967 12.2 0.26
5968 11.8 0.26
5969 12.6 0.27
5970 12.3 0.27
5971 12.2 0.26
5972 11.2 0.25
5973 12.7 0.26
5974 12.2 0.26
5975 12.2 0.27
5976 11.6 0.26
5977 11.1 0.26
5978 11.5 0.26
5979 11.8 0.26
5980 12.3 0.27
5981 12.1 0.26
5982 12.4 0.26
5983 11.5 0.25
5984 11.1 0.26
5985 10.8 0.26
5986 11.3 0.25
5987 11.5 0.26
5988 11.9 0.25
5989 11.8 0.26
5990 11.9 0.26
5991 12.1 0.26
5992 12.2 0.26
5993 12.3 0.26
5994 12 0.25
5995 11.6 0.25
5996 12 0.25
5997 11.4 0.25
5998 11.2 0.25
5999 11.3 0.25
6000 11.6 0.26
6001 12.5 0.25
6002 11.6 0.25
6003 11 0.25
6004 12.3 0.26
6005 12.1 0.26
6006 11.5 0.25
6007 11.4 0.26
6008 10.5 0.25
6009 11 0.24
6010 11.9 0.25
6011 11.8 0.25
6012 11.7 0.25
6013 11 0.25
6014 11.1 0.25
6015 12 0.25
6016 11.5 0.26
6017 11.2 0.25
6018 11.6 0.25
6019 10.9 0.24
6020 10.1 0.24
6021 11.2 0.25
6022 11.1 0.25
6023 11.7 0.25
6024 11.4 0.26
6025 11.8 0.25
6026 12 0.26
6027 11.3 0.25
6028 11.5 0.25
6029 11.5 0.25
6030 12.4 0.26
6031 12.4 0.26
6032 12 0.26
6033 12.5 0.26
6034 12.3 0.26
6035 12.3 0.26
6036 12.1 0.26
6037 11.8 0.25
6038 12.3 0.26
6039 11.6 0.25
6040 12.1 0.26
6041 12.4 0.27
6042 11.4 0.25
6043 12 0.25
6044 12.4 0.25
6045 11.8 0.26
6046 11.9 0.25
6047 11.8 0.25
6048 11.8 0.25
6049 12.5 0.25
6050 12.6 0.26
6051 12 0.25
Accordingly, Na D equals 2.4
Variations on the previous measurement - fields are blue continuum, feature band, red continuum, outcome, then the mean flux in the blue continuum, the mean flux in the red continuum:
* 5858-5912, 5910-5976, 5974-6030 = -1.5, 11.5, 11.6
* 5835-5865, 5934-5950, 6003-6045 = 0.0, 12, 11.7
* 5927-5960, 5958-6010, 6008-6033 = -0.8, 11.7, 11.5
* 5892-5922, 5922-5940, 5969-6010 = -0.3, 11.5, 11.7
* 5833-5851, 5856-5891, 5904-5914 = 1.6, 12.2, 11.9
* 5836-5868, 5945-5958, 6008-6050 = 0.2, 12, 11.7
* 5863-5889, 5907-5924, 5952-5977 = 0.2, 11.9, 11.9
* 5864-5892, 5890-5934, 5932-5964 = 0.9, 11.4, 11.8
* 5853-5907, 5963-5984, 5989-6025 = -0.8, 11.4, 11.5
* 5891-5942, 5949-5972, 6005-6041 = -0.5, 11.5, 11.6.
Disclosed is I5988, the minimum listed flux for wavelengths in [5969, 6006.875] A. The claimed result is 10.8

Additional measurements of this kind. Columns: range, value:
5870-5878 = 11.3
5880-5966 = 5.64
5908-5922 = 11.2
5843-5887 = 10.6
